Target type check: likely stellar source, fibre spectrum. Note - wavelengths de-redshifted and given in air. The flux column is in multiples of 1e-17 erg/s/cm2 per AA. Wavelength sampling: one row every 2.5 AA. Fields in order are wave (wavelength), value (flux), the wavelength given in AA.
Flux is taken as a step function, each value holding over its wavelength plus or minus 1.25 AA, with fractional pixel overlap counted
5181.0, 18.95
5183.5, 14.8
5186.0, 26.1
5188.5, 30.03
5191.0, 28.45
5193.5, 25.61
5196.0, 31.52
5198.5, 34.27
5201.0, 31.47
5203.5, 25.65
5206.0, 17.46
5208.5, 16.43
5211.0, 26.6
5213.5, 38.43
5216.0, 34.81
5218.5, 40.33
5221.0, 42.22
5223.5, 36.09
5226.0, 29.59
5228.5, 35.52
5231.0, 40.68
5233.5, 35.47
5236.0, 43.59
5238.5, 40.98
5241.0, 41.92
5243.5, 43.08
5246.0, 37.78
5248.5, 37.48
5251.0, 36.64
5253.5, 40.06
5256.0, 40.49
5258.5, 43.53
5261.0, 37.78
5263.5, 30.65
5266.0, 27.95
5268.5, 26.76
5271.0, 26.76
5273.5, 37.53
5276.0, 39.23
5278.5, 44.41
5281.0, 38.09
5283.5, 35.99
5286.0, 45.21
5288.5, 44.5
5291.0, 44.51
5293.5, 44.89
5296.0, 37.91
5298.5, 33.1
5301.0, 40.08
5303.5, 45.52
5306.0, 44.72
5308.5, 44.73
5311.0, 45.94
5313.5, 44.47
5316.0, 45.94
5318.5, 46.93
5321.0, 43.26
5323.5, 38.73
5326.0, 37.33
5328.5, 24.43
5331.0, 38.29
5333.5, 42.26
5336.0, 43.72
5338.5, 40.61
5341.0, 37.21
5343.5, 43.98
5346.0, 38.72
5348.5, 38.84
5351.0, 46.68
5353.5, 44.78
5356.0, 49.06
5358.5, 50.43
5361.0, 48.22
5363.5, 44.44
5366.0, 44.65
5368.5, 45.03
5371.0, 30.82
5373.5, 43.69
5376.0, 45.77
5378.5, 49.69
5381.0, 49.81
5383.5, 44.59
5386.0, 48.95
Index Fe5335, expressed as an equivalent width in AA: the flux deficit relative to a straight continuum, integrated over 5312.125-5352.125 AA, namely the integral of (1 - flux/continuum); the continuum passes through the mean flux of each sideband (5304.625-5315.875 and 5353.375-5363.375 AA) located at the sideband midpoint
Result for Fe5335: 4.9 AA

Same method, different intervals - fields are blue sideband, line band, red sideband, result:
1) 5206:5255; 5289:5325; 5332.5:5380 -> -1.9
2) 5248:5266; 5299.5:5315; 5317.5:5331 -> -2.6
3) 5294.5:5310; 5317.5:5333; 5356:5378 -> 1.5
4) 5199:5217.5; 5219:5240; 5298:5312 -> -4.8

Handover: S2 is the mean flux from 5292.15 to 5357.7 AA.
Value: 41.7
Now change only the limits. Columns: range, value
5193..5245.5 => 34.1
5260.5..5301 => 37.3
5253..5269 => 35.5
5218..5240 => 38.2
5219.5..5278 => 37.1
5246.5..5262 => 39.3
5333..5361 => 43.5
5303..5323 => 44.9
